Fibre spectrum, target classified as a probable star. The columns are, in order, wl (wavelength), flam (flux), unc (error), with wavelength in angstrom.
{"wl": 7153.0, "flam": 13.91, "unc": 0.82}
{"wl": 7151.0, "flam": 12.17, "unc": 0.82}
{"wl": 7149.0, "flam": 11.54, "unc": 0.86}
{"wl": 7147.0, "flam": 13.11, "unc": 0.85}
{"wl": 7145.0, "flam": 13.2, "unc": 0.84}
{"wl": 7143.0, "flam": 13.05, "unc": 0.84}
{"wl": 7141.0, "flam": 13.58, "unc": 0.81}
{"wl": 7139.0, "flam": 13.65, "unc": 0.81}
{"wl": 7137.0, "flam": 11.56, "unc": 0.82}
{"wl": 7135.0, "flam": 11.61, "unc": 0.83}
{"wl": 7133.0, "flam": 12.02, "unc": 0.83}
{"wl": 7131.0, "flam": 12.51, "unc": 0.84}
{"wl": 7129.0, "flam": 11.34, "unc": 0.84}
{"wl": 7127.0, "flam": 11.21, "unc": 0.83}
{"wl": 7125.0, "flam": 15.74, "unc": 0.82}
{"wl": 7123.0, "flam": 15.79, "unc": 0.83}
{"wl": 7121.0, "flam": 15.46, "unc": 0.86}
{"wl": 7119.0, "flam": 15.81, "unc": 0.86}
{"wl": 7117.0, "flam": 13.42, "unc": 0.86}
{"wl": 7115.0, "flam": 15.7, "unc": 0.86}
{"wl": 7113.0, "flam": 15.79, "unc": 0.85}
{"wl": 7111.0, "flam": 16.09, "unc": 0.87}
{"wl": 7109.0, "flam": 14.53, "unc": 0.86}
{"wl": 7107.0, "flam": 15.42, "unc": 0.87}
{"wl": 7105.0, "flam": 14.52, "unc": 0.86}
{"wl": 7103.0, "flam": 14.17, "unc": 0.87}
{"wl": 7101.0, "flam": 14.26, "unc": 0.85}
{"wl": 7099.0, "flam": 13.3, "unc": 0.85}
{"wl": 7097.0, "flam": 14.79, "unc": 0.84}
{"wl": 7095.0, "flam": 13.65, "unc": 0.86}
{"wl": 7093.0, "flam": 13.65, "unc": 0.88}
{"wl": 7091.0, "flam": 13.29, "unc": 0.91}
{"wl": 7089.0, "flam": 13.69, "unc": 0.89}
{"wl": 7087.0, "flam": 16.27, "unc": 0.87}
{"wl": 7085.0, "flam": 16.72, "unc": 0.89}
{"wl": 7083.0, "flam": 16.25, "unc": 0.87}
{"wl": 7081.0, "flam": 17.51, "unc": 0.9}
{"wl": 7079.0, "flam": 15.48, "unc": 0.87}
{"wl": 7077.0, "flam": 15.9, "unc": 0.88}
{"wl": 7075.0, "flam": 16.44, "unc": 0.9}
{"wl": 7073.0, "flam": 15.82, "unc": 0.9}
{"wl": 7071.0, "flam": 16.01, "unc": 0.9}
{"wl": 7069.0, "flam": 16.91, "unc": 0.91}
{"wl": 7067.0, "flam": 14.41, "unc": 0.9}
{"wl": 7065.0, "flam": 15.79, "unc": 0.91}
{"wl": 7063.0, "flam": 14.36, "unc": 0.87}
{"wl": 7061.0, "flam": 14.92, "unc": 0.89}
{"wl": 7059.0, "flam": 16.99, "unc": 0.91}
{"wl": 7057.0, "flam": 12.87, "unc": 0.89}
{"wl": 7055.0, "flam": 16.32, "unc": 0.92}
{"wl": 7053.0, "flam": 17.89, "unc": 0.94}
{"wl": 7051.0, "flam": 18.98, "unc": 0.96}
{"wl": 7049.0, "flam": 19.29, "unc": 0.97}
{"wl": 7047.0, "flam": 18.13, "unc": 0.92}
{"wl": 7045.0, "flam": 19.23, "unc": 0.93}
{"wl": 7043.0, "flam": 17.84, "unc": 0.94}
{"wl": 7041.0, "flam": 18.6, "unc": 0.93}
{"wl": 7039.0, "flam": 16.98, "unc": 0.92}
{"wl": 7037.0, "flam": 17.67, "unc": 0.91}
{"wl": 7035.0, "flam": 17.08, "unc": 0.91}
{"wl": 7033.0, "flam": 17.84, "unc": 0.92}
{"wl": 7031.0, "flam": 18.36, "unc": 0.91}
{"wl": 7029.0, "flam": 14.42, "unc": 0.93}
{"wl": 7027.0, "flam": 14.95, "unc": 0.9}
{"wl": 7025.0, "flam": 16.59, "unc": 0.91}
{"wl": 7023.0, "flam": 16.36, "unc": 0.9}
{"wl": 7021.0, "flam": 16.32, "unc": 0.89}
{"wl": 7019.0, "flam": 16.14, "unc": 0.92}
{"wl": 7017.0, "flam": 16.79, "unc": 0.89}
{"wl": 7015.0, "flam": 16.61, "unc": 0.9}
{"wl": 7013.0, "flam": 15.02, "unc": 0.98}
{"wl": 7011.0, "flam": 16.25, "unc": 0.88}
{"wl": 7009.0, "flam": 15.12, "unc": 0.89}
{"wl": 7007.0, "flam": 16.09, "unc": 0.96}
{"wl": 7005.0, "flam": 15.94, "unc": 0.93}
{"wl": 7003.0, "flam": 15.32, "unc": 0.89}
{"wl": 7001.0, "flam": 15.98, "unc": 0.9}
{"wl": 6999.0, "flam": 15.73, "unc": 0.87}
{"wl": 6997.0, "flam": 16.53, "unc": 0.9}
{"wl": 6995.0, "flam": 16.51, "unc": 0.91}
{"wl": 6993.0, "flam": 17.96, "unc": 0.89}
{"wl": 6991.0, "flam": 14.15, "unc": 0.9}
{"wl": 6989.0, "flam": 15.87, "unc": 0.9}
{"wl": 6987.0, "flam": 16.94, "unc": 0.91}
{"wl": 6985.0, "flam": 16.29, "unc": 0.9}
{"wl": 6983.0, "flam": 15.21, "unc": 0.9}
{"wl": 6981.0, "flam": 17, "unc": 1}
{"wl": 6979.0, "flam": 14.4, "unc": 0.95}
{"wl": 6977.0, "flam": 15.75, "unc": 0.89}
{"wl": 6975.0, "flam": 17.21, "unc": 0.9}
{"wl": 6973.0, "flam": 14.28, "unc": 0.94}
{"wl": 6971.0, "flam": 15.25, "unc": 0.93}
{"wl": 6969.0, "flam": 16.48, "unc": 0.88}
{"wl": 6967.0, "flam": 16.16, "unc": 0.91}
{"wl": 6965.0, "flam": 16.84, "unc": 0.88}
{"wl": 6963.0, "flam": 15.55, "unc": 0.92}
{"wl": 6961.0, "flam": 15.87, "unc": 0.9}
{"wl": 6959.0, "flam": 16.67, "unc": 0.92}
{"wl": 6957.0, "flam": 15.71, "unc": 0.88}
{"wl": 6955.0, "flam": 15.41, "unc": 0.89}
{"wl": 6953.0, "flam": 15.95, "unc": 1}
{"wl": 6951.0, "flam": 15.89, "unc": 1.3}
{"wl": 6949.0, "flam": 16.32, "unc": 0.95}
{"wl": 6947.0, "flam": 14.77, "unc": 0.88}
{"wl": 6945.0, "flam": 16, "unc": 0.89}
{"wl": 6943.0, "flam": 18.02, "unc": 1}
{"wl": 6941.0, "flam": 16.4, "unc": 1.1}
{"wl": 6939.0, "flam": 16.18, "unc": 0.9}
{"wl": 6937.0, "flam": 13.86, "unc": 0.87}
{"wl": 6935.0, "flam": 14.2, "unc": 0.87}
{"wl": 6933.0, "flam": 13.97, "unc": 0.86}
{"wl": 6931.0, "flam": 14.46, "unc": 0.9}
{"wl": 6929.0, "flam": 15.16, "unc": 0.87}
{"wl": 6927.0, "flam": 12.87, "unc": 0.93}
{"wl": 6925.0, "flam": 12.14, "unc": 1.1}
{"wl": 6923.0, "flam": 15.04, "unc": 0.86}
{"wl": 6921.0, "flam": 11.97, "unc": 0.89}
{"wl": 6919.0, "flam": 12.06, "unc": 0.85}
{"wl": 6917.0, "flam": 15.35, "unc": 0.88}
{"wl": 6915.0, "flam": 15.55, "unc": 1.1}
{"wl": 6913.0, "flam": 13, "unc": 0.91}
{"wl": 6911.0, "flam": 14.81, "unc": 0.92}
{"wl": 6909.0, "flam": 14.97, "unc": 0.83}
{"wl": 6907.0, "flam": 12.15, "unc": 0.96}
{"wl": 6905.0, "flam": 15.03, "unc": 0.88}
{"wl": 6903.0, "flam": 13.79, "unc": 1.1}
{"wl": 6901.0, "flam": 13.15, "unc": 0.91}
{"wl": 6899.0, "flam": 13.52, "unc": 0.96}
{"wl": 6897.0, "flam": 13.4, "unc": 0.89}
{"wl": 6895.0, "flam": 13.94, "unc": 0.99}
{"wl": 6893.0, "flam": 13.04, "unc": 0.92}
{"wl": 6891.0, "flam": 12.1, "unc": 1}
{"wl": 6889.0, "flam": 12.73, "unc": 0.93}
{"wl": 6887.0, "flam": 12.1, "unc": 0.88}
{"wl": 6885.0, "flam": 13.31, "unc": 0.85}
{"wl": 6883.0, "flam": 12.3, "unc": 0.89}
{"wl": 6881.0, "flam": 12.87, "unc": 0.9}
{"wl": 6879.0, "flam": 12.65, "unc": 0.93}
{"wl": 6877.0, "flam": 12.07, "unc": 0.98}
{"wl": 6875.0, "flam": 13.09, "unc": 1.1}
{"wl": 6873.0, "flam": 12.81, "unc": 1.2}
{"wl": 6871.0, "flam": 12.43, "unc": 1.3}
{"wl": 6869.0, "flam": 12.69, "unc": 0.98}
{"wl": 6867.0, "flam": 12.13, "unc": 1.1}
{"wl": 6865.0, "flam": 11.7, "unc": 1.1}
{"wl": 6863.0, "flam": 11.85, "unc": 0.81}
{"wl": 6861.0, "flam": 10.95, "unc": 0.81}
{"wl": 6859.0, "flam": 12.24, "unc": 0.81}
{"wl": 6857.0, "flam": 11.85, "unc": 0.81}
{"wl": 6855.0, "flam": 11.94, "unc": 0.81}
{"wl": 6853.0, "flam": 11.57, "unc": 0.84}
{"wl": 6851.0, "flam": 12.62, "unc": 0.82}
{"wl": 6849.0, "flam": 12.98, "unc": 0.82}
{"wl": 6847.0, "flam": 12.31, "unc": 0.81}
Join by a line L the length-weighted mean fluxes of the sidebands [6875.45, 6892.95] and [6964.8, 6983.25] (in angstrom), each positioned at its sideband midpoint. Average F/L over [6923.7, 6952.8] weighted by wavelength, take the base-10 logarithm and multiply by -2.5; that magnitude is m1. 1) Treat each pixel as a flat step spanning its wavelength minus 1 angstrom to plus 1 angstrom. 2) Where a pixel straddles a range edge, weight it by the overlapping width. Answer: -0.04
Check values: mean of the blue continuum 12.6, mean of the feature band 15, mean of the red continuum 15.8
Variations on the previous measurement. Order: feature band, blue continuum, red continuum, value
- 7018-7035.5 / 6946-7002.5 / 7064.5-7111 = -0.06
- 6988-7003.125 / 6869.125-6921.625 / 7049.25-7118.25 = -0.12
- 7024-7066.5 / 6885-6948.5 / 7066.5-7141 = -0.17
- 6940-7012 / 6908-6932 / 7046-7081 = -0.08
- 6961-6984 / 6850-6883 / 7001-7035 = -0.06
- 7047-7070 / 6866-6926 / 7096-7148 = -0.19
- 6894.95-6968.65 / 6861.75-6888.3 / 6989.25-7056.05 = -0.05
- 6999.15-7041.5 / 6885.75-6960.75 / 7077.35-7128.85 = -0.12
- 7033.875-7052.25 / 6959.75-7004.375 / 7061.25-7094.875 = -0.16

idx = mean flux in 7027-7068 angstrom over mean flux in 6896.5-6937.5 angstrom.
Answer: 1.2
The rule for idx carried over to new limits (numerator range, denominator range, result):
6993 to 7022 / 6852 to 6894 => 1.31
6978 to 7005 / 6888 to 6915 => 1.18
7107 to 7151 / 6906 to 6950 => 0.94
